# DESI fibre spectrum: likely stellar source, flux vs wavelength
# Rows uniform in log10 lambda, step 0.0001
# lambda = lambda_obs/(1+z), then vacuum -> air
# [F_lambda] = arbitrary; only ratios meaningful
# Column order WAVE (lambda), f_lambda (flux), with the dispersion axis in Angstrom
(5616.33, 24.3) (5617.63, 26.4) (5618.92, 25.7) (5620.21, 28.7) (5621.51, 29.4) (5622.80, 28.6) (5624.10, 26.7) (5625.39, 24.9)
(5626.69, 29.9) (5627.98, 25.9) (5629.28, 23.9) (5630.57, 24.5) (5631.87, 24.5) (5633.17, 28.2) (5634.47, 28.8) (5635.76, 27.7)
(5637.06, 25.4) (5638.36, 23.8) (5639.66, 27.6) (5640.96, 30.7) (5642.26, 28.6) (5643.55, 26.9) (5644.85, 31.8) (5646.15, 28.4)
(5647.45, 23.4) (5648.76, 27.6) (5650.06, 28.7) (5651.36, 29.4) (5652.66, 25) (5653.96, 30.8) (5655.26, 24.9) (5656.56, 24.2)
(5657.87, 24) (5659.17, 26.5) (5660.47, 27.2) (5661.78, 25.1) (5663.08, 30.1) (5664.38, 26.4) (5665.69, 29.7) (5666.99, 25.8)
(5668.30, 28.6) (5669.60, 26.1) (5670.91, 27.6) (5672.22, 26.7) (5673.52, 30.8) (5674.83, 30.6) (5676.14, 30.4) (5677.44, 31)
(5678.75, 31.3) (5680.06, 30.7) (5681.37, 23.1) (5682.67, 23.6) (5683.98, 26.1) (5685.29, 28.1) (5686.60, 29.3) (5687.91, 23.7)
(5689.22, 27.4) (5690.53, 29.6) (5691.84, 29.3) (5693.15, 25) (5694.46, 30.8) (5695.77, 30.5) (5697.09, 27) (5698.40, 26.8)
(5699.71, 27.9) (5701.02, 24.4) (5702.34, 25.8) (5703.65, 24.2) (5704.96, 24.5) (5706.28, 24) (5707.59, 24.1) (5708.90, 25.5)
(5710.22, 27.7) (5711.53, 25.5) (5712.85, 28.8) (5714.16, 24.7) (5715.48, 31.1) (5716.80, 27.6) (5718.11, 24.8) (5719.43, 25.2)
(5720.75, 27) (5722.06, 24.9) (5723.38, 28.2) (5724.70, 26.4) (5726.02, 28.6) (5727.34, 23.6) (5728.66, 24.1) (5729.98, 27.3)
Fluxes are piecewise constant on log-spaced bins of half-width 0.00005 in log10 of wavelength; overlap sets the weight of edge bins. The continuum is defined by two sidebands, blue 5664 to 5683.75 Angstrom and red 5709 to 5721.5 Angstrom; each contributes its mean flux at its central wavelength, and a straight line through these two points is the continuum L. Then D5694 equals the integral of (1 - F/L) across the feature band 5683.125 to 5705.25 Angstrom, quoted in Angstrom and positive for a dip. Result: 0.3 Angstrom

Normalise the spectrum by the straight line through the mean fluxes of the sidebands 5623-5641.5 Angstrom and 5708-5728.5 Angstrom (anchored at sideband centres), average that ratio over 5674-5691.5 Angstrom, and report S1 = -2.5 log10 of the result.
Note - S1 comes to -0.06 mag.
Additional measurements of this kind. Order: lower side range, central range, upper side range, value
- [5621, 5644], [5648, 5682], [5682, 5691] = -0.04 mag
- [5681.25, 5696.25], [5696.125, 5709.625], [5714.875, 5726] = 0.07 mag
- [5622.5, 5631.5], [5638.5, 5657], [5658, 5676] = -0.03 mag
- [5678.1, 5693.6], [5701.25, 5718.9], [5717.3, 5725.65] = 0.02 mag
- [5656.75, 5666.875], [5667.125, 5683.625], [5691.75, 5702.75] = -0.05 mag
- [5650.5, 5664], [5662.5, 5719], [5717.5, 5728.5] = -0.04 mag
